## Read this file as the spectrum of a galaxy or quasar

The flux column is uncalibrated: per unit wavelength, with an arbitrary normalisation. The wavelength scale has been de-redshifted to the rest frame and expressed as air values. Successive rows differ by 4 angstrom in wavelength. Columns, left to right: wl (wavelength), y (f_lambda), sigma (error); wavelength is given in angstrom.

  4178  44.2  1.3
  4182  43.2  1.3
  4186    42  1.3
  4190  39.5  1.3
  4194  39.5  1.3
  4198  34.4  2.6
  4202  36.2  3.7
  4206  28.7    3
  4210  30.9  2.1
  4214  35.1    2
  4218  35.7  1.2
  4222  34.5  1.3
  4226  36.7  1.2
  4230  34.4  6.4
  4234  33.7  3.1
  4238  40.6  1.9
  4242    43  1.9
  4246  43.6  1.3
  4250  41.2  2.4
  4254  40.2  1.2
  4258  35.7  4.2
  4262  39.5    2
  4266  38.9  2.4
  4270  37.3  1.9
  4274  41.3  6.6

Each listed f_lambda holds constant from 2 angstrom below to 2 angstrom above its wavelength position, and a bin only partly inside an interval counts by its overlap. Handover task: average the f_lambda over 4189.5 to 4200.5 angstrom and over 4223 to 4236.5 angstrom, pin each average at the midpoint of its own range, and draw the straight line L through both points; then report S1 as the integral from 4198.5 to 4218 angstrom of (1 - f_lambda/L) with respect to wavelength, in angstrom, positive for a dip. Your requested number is 1.8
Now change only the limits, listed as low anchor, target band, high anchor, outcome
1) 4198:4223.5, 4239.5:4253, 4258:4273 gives -2.1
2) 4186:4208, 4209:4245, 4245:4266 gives 1.6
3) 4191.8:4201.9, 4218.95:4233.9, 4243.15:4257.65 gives 1.6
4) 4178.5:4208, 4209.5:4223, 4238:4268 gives 1.6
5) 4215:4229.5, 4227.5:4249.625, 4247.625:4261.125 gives -1.0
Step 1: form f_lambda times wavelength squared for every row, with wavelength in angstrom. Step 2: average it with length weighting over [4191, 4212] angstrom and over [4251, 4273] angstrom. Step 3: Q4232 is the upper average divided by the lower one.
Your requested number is 1.16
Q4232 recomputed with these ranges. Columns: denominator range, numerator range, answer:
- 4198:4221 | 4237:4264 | 1.23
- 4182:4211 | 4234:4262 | 1.13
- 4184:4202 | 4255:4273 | 1.02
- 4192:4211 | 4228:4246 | 1.15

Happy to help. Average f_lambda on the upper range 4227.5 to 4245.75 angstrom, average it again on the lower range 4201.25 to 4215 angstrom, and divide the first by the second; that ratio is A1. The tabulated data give 1.19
